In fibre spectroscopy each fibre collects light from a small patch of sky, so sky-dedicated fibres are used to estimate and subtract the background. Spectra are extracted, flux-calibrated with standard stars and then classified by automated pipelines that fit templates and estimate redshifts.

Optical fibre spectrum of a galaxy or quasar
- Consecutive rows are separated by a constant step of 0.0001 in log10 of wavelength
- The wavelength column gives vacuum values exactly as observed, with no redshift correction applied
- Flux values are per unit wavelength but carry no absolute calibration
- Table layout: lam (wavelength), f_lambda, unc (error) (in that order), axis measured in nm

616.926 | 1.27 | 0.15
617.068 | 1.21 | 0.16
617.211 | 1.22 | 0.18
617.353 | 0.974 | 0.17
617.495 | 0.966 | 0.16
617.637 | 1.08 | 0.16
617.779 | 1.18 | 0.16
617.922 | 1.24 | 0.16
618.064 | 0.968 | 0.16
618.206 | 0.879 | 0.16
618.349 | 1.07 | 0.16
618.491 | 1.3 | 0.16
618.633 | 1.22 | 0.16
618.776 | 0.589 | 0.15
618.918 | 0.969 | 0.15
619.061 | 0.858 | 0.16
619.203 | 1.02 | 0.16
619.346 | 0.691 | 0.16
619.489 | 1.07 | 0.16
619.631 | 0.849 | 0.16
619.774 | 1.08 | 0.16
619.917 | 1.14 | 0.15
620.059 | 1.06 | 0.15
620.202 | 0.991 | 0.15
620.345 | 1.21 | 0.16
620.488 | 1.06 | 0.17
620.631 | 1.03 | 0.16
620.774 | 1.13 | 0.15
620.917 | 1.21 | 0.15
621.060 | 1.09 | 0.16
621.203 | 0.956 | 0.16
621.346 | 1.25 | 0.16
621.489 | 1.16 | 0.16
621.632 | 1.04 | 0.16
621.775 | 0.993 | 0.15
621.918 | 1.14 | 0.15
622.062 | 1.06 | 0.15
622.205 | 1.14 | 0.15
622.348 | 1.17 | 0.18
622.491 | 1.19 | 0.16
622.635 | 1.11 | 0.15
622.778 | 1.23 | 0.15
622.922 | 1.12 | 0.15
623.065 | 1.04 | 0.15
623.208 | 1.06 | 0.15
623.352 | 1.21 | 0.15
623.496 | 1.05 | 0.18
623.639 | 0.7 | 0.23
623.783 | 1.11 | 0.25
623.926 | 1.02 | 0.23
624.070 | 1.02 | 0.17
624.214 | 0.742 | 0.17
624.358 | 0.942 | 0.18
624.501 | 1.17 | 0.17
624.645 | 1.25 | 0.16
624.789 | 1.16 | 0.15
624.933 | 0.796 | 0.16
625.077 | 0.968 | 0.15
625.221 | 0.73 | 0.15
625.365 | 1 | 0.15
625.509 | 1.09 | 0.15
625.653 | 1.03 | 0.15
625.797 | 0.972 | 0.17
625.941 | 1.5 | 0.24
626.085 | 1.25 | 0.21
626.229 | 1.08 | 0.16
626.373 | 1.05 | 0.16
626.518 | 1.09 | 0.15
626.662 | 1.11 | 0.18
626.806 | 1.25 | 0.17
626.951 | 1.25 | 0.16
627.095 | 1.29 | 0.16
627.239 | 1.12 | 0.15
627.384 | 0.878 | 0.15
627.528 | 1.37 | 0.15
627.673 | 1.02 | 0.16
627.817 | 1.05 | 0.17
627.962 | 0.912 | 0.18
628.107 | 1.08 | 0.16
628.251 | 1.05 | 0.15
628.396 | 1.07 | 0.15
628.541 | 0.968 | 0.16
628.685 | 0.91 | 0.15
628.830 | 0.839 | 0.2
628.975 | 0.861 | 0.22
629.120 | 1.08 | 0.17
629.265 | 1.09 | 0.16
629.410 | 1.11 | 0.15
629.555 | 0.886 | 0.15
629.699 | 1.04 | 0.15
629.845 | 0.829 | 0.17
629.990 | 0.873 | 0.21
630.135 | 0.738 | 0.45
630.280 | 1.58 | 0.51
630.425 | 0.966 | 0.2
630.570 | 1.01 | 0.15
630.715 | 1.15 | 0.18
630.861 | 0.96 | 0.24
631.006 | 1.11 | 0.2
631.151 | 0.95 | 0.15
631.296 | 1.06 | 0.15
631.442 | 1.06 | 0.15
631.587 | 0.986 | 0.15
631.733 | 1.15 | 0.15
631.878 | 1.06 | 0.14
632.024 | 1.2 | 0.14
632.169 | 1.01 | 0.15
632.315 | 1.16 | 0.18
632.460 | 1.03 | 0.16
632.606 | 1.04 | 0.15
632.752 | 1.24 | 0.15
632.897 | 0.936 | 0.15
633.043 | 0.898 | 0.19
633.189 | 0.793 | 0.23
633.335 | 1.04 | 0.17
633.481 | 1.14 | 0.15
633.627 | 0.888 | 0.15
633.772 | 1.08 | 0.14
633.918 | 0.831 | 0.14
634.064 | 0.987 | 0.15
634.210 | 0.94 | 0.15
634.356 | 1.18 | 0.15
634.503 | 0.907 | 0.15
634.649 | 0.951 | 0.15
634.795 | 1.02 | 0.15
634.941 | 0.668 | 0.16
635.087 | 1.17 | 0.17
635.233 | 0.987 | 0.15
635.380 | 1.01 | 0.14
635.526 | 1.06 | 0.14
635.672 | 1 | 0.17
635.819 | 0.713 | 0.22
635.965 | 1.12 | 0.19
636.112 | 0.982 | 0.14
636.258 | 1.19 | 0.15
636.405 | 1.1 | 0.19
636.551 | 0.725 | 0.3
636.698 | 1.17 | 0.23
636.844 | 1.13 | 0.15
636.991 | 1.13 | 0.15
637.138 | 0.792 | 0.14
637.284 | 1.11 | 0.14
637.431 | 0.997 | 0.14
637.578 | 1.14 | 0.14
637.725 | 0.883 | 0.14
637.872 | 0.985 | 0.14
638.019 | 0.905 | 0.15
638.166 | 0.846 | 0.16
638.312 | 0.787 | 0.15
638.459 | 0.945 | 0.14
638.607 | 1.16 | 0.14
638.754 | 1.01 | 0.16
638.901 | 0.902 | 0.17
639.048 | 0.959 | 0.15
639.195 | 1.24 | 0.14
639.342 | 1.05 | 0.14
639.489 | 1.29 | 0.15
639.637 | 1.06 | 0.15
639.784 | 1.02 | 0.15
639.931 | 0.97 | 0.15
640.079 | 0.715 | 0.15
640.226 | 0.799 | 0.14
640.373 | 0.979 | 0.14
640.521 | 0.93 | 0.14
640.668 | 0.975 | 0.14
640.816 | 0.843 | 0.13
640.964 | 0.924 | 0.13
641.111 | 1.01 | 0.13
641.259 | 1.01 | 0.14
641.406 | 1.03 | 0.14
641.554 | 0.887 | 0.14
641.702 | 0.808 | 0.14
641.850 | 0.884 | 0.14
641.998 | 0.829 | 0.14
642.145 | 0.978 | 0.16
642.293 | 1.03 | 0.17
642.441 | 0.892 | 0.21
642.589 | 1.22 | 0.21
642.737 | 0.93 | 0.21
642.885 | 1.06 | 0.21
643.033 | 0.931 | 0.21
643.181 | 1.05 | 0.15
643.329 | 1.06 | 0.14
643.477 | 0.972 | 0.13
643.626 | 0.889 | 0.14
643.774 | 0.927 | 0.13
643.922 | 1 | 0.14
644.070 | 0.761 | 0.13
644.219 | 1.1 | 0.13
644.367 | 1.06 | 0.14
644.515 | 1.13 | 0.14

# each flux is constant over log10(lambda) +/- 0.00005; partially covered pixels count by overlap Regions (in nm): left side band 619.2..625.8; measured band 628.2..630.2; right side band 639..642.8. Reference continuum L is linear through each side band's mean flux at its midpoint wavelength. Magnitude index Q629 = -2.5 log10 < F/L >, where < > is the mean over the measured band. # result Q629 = 0.08 mag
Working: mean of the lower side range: 1.05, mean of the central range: 0.953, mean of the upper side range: 0.972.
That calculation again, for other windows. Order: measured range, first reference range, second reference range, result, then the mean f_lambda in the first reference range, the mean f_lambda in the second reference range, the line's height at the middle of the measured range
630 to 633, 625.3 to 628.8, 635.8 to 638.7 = -0.01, 1.1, 0.996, 1.05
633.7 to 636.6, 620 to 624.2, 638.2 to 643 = 0.02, 1.08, 0.971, 1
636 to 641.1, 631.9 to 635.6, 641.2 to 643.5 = 0.00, 1.01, 0.973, 0.988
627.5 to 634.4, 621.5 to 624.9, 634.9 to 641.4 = 0.01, 1.07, 0.988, 1.03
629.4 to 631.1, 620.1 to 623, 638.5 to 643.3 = 0.04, 1.11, 0.981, 1.05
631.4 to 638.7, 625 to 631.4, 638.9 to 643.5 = 0.01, 1.05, 0.978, 1.01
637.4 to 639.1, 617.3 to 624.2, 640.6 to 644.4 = 0.02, 1.05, 0.963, 0.981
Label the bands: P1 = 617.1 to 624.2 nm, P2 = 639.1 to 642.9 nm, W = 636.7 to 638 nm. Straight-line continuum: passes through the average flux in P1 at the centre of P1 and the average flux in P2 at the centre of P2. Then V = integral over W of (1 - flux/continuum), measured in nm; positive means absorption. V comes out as -0.05 nm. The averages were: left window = 1.06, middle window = 1.02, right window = 0.974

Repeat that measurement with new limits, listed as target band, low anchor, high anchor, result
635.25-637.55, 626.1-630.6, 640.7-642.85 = -0.062 nm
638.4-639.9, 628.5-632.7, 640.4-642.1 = -0.189 nm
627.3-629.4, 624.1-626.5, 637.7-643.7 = 0.029 nm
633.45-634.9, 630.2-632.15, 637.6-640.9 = 0.091 nm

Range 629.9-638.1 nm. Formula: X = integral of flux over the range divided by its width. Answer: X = 1.02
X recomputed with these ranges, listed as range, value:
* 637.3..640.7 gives 0.983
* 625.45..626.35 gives 1.15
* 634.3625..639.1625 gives 0.988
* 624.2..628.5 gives 1.08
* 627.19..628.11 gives 1.06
